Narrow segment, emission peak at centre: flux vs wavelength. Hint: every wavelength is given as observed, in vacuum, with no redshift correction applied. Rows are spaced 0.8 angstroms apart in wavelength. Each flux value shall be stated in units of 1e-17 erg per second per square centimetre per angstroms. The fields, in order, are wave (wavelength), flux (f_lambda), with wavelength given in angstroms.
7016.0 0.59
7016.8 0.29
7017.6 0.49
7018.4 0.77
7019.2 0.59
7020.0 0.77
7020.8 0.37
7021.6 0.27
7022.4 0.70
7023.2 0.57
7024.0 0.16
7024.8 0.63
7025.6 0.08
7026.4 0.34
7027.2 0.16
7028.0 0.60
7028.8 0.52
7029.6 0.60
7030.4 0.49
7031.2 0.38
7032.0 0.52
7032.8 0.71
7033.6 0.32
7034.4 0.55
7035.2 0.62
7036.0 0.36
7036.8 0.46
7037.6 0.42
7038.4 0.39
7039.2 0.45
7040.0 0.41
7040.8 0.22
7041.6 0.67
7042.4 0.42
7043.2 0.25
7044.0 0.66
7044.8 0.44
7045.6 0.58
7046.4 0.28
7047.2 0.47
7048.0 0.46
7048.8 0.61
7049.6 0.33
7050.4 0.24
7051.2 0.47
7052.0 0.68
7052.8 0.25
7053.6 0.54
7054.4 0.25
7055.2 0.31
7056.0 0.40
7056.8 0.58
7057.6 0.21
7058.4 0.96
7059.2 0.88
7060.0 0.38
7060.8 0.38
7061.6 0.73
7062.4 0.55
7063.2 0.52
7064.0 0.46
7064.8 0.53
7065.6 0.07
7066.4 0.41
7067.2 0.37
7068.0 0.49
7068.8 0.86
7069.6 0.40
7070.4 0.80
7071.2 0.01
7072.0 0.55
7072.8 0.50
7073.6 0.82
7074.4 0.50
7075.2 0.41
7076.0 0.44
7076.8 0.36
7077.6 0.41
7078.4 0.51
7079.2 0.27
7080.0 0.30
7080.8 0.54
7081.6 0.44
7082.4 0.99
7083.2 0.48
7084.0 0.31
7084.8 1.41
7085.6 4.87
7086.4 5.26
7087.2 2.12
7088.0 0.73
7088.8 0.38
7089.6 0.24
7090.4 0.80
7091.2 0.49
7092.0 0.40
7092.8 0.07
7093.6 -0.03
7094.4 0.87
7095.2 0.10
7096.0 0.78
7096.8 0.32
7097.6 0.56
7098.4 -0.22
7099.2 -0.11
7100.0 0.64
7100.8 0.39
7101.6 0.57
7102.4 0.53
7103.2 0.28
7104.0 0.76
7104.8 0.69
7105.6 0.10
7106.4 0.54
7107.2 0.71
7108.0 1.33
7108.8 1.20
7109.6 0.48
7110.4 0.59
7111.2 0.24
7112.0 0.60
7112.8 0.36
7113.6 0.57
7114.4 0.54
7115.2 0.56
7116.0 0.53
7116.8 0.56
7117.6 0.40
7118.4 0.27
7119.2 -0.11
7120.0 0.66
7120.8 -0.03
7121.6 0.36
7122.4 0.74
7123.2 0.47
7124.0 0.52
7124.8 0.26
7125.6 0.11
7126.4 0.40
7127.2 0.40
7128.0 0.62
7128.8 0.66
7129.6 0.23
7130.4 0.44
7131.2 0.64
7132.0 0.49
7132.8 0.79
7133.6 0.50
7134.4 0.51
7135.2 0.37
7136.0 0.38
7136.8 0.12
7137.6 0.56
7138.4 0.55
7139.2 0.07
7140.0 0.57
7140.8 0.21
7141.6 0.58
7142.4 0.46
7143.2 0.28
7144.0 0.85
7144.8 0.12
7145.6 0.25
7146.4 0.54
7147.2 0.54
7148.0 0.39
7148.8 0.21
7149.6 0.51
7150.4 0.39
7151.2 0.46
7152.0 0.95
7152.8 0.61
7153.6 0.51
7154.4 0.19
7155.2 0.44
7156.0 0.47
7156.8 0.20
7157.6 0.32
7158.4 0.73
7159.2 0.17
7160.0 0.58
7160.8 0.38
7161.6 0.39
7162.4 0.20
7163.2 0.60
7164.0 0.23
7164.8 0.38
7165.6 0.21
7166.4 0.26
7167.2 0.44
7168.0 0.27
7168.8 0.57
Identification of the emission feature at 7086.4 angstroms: H-alpha 6563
